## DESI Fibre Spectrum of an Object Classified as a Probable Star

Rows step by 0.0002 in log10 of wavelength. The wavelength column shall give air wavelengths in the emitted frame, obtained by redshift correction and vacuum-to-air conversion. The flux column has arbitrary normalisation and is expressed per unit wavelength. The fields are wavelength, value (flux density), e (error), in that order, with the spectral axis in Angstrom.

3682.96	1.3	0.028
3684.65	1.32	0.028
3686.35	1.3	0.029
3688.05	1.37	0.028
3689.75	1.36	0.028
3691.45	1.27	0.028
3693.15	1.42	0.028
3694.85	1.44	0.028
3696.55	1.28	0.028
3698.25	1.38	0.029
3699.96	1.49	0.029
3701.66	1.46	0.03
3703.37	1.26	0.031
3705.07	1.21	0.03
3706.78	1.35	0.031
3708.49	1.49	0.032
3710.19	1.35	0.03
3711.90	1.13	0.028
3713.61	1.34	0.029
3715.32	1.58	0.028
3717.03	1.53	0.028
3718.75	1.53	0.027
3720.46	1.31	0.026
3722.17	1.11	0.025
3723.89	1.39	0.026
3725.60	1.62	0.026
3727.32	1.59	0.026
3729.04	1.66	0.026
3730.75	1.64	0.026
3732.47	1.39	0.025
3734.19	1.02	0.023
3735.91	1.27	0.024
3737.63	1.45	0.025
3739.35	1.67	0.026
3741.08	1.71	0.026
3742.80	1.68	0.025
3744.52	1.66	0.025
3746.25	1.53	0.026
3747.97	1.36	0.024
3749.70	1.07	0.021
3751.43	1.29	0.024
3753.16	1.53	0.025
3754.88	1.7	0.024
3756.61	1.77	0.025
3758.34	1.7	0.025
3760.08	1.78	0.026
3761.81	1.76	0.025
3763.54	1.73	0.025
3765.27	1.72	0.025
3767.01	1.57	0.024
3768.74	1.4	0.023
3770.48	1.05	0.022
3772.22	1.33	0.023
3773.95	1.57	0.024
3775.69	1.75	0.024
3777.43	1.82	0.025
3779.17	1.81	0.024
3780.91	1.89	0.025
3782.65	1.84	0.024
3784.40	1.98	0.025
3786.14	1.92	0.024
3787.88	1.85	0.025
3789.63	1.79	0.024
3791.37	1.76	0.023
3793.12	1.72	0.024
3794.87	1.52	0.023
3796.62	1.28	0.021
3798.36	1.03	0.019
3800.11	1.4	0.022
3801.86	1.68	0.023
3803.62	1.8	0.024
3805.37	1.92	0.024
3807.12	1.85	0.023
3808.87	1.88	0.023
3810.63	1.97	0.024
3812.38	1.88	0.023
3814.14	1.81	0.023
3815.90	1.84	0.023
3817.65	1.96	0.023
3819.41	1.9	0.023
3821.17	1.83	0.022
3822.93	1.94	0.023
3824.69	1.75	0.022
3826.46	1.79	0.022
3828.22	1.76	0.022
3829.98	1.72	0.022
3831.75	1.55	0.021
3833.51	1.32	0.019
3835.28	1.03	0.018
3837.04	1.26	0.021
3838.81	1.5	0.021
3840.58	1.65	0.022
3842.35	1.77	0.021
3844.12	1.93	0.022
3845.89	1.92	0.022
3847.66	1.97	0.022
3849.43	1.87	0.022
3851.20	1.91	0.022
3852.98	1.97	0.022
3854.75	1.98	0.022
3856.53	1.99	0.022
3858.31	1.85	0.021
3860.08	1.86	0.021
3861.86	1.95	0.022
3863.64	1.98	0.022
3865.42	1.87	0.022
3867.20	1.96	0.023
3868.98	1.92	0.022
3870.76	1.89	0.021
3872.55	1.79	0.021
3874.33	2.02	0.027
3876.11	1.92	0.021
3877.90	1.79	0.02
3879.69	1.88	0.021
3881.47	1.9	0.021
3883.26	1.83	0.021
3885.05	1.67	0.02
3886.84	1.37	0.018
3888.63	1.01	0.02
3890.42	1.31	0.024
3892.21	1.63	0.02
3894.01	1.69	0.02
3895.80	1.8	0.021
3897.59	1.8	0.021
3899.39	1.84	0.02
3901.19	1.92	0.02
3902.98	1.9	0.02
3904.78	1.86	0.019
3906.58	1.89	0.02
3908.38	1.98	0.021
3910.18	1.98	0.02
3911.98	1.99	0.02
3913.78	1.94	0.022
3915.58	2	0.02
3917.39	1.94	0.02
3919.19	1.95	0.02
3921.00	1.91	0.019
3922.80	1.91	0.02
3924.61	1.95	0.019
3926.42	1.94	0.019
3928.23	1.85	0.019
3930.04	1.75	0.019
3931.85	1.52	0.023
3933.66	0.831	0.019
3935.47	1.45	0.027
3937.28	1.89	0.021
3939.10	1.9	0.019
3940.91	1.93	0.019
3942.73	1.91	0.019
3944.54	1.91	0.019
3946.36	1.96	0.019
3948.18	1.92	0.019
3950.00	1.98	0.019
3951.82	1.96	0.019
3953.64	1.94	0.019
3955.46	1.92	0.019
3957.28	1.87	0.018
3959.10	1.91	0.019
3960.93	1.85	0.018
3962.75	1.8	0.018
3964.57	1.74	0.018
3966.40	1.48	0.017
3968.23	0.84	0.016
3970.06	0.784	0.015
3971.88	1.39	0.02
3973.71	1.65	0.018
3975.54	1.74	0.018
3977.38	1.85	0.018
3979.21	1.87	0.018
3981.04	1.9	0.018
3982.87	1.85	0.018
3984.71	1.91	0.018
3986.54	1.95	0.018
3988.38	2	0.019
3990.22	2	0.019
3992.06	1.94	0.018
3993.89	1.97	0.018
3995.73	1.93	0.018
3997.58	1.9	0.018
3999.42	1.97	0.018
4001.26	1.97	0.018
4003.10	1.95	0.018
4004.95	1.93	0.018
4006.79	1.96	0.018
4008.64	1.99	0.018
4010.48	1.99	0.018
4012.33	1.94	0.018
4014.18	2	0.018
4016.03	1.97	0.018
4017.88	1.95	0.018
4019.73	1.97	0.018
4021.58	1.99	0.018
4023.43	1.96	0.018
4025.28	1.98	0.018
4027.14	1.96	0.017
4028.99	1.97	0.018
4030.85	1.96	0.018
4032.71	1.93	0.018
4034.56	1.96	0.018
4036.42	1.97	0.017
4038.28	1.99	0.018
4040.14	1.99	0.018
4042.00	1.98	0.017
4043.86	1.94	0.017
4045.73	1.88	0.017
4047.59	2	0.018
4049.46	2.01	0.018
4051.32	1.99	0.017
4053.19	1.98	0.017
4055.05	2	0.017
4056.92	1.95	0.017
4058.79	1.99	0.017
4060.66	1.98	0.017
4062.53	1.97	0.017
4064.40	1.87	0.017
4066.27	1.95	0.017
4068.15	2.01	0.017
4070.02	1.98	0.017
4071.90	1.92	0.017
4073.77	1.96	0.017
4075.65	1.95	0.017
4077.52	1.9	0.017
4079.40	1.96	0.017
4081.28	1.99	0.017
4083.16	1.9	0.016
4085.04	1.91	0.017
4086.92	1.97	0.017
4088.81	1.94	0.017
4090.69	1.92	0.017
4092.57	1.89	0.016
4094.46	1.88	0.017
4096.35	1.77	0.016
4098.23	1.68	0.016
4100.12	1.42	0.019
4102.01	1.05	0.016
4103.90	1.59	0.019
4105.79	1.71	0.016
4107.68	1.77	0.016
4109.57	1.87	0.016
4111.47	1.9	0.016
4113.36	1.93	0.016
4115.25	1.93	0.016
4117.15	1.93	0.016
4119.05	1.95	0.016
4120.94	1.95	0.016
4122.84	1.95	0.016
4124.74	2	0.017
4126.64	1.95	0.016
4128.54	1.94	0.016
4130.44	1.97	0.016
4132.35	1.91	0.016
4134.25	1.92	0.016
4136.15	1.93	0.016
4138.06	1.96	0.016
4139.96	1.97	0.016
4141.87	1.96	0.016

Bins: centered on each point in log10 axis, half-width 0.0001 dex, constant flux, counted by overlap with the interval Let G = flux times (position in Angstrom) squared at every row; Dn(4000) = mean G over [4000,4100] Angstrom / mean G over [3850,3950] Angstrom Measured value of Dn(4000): 1.15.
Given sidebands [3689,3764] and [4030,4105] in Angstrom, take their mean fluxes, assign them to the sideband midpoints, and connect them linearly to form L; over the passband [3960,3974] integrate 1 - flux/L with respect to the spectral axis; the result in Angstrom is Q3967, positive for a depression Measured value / 2.6 Angstrom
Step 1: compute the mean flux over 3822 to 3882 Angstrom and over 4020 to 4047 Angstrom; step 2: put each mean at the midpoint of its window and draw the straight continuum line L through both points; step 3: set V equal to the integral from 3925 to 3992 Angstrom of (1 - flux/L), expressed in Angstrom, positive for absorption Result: 5.0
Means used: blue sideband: 1.8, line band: 1.75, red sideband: 1.96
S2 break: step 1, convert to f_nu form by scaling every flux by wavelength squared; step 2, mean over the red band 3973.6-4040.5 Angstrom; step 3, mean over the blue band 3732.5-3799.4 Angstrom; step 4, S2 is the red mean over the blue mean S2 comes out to 1.39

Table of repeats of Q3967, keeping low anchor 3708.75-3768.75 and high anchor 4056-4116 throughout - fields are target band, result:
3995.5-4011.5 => -1.7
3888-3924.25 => -3.2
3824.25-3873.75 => -4.9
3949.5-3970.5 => 0.5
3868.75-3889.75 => -1.2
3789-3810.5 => -1.1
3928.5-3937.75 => 1.1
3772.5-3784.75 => -1.9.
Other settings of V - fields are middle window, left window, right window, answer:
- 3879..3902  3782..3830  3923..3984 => 1.08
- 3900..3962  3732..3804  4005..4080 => -1.78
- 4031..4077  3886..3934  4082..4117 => -4.74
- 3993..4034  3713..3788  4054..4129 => -3.54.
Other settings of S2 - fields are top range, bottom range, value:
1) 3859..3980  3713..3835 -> 1.18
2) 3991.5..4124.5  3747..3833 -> 1.30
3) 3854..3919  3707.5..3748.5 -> 1.36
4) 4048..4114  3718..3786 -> 1.42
